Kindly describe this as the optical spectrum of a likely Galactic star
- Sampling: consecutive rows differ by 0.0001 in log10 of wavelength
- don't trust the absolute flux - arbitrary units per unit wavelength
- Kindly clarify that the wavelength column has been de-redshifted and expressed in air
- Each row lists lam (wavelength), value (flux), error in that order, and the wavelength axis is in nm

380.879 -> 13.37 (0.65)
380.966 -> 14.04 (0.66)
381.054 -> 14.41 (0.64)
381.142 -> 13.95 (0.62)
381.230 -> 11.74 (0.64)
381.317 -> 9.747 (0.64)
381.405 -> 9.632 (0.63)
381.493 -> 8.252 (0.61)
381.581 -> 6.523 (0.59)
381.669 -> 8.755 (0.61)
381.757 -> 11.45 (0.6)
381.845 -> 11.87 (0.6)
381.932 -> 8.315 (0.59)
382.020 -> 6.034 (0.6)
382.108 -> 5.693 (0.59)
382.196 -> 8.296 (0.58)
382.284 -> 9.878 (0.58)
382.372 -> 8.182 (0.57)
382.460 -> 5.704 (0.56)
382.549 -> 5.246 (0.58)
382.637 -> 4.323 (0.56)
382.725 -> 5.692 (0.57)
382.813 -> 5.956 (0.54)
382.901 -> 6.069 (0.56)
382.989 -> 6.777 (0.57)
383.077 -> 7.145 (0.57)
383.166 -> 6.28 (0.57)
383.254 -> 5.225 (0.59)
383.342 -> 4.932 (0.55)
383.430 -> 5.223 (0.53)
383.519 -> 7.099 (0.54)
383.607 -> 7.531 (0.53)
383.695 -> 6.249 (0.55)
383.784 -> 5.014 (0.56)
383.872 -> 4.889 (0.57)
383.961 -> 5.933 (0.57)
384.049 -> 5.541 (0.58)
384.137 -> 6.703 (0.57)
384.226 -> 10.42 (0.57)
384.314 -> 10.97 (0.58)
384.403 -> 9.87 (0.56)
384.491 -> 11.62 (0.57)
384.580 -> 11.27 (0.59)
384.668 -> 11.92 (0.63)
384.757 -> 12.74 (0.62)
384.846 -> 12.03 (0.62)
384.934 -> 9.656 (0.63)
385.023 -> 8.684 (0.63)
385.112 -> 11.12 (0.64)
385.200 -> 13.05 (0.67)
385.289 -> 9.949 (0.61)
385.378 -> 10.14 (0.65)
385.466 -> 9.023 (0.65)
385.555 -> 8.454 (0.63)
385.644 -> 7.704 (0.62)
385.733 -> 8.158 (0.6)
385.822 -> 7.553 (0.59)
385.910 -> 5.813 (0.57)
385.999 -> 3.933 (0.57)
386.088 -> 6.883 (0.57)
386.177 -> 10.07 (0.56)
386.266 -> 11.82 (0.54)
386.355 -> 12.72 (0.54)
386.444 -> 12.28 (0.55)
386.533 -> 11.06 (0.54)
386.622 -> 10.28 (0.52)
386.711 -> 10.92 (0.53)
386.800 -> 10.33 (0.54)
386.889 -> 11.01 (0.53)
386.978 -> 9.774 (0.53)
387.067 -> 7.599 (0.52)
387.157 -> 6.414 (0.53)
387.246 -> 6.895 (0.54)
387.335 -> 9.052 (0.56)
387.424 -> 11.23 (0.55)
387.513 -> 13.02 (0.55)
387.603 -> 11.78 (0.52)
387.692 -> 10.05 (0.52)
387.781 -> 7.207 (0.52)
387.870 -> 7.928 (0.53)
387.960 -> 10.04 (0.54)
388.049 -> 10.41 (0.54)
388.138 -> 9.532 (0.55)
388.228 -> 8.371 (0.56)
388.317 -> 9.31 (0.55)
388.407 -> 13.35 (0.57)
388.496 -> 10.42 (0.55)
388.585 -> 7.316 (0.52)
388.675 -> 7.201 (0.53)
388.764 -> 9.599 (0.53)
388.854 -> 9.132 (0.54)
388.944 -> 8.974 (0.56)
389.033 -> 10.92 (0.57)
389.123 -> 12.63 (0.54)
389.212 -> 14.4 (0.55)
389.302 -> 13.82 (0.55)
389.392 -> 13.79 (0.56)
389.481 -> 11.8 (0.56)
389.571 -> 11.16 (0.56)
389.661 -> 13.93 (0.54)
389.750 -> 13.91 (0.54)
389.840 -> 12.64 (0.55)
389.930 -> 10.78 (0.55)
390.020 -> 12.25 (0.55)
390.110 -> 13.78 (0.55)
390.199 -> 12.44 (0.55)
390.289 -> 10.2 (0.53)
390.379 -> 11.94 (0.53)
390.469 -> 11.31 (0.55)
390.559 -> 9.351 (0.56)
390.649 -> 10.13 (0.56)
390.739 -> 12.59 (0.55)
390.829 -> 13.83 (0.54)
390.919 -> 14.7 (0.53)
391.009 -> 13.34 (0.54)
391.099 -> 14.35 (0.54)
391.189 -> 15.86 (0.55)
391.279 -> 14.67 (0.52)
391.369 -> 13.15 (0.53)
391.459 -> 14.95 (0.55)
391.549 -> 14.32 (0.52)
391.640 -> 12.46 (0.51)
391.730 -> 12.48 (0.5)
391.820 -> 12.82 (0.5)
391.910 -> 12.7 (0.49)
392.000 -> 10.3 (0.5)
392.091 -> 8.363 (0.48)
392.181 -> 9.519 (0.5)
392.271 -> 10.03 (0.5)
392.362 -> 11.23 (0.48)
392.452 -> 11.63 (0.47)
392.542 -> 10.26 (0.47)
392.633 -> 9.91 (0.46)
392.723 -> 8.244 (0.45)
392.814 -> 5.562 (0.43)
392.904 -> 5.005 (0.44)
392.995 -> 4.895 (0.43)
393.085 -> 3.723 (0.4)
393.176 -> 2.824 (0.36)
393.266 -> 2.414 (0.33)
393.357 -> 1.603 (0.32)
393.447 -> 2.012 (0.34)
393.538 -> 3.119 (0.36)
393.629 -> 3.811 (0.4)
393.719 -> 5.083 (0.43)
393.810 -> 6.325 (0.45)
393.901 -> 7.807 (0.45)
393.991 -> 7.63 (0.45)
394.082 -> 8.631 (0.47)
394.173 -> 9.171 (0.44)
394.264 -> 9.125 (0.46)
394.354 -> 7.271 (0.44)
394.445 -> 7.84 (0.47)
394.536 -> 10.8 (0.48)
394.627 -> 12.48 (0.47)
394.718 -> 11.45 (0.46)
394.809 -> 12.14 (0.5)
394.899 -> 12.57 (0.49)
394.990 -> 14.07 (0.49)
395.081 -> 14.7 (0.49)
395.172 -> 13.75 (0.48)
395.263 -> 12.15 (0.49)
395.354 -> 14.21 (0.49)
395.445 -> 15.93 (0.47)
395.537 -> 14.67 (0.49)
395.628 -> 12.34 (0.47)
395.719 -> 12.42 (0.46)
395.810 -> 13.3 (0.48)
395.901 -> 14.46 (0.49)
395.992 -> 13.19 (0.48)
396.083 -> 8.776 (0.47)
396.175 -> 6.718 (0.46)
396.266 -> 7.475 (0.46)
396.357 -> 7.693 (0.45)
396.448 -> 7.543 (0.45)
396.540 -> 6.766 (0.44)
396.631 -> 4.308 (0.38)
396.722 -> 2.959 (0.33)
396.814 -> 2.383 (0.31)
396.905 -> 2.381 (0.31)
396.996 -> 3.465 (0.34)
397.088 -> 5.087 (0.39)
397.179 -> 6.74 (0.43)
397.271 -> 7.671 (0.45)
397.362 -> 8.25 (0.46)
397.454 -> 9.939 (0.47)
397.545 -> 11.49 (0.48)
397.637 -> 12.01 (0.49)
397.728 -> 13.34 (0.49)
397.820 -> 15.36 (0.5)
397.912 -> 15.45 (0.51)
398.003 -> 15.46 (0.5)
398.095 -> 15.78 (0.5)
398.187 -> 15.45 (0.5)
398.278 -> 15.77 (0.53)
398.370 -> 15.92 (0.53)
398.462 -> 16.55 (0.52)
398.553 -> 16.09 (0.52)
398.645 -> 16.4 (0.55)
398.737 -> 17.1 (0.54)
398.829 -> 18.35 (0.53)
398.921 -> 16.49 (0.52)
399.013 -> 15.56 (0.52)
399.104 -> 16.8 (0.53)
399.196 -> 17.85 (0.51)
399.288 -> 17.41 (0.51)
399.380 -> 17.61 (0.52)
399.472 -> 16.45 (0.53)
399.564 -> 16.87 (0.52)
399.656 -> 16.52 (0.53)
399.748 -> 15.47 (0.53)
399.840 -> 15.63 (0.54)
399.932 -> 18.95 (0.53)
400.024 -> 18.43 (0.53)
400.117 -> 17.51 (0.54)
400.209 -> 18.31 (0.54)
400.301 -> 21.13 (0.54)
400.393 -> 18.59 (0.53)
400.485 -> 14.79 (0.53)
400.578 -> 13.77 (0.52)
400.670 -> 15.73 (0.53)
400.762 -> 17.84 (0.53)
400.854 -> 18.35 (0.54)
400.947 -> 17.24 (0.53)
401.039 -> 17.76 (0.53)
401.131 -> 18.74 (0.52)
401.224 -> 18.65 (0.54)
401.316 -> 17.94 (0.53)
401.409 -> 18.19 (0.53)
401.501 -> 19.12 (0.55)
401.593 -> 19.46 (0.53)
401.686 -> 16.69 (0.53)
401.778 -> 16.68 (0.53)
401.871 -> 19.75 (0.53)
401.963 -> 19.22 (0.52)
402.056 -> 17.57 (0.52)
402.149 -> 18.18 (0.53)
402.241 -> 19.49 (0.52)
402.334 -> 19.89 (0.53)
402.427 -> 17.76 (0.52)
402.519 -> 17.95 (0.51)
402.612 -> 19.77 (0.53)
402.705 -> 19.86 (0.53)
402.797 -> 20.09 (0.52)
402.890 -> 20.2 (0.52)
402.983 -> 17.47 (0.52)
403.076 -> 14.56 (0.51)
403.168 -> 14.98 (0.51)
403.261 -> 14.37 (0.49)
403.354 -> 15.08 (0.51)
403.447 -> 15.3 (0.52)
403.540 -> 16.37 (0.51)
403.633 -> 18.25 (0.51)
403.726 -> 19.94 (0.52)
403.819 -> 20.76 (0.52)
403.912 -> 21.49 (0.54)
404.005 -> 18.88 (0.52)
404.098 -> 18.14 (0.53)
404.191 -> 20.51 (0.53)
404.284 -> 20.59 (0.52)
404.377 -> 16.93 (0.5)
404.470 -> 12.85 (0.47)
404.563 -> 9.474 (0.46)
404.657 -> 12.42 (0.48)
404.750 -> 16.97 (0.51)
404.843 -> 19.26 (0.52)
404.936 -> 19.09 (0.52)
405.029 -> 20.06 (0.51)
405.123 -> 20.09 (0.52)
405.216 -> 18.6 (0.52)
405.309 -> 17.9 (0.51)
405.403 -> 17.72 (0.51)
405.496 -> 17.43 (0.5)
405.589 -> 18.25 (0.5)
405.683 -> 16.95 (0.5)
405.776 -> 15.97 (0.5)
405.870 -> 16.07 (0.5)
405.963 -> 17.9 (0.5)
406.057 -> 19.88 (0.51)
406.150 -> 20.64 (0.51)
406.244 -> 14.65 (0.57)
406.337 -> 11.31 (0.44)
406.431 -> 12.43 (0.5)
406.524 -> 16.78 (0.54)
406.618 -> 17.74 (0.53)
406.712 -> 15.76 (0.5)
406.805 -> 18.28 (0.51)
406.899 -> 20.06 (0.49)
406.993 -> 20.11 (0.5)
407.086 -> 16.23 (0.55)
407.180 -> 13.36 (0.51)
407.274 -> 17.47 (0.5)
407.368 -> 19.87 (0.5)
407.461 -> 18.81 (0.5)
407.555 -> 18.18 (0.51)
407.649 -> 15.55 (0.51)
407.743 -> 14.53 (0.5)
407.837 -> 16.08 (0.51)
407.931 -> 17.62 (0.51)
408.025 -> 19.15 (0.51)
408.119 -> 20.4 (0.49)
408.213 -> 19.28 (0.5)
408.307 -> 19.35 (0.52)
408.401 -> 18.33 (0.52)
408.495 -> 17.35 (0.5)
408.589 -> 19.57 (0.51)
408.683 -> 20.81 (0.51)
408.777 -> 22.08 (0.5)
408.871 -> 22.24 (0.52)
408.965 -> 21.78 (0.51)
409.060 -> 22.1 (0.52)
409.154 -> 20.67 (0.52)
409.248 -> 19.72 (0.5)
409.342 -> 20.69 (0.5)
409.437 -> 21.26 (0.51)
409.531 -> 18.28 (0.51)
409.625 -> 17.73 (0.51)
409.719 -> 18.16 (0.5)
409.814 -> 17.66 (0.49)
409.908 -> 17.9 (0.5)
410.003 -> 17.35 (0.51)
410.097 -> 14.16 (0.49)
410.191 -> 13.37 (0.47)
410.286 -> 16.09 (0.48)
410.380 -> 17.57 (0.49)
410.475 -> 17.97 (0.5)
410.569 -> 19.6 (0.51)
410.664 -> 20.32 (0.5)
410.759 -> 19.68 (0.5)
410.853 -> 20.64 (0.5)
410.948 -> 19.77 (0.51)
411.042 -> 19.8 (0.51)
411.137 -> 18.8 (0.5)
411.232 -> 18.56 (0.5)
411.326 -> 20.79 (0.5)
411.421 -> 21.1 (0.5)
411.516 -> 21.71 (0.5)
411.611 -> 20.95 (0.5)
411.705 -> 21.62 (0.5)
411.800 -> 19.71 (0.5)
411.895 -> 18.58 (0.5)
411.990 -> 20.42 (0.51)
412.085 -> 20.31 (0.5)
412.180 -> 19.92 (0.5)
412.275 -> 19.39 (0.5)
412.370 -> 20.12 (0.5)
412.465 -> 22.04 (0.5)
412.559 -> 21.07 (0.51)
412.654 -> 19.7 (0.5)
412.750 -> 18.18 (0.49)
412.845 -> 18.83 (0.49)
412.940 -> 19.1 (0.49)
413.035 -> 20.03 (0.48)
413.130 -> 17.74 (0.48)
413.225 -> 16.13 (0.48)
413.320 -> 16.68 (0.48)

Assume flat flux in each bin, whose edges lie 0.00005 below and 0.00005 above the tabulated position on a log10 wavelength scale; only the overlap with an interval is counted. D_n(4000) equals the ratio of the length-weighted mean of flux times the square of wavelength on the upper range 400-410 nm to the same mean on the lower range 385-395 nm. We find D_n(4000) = 1.95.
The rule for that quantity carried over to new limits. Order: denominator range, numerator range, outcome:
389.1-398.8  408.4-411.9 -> 1.97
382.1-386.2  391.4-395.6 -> 1.25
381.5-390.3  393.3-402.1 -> 1.49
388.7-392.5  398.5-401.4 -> 1.49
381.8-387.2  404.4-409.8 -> 2.39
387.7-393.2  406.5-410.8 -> 1.85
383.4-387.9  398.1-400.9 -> 1.98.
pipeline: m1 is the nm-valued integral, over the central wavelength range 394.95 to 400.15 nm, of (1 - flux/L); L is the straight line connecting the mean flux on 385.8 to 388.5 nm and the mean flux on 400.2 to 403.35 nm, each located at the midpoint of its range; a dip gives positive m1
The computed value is 0.93 nm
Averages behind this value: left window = 9.59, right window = 17.9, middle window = 12.8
